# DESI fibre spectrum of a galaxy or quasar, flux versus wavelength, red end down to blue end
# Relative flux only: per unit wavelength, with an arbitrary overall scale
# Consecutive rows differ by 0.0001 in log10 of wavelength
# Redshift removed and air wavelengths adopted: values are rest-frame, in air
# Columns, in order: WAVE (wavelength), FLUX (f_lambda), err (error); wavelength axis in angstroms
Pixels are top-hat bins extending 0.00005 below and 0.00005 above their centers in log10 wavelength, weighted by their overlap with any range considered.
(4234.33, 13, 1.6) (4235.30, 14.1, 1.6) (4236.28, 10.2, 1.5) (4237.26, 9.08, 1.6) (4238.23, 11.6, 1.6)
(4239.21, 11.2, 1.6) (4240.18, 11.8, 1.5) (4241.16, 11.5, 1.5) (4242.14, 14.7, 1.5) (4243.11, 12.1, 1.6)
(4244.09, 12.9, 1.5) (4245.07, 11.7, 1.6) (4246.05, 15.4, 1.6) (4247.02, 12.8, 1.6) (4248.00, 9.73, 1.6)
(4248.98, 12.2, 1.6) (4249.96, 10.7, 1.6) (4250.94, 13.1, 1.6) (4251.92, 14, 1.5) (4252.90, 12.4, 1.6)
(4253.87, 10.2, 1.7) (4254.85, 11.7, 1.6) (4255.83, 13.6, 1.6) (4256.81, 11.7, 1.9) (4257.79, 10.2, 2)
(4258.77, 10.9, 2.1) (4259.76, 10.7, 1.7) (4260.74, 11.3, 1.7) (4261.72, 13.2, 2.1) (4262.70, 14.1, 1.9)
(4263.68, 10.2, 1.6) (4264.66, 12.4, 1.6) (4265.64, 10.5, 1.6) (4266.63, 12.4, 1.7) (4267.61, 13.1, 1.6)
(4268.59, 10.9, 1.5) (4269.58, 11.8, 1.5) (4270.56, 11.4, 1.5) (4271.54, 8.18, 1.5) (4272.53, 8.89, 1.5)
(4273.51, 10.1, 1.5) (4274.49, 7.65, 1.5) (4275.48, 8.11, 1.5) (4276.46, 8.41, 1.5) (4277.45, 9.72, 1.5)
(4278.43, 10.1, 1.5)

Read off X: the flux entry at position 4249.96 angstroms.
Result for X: 10.7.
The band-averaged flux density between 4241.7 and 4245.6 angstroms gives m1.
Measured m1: 12.8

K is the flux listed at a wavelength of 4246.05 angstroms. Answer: 15.4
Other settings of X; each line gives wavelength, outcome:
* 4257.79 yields 10.2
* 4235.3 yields 14.1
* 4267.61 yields 13.1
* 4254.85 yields 11.7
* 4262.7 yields 14.1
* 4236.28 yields 10.2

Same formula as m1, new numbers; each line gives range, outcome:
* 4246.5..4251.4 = 11.7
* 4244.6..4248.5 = 12.4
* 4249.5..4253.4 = 12.6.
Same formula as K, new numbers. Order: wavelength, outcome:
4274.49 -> 7.65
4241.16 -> 11.5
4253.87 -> 10.2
